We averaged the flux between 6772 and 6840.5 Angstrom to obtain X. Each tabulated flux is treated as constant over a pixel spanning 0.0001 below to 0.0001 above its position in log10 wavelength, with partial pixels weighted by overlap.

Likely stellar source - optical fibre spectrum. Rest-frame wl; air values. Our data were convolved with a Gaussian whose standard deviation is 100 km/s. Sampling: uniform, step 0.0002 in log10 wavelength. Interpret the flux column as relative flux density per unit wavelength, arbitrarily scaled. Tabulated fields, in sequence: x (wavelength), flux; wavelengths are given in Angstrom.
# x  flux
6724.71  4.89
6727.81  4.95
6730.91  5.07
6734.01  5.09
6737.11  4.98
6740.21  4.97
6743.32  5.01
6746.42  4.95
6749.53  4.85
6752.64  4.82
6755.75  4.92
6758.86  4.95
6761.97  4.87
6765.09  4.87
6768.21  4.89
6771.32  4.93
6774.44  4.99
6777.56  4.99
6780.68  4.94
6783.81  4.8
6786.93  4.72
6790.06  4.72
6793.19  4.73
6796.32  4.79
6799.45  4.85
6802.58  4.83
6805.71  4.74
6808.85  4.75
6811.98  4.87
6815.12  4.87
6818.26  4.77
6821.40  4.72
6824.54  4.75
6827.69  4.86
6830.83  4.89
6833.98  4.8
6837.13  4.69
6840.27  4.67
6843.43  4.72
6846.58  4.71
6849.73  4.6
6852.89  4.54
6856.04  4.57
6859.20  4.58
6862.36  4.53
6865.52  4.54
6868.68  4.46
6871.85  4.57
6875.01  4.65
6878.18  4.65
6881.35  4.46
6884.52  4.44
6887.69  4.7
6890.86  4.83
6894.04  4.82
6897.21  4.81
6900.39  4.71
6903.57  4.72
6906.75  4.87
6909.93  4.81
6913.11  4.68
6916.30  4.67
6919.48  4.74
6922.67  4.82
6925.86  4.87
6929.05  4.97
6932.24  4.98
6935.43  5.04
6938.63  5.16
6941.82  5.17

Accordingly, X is 4.81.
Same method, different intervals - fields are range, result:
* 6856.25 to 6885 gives 4.55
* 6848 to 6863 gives 4.57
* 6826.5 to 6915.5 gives 4.67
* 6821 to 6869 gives 4.67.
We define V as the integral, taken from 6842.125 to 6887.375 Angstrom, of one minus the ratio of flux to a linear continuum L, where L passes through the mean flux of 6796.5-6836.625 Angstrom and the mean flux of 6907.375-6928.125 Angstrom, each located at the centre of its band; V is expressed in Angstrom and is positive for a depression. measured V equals 2.0 Angstrom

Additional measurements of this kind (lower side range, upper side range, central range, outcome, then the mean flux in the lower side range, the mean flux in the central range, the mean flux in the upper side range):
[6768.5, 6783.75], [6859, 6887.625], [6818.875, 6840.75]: -0.2 Angstrom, 4.94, 4.77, 4.55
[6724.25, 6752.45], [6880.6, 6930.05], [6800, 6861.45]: 1.4 Angstrom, 4.97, 4.73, 4.75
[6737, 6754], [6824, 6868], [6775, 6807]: 0.0 Angstrom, 4.93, 4.82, 4.67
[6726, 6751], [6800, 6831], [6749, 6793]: 0.3 Angstrom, 4.98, 4.87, 4.8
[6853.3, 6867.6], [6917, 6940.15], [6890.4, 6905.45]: -0.1 Angstrom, 4.55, 4.77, 4.93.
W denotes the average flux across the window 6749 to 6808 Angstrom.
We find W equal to 4.85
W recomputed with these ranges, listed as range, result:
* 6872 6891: 4.6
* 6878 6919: 4.71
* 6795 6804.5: 4.82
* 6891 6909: 4.79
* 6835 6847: 4.7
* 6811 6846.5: 4.78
